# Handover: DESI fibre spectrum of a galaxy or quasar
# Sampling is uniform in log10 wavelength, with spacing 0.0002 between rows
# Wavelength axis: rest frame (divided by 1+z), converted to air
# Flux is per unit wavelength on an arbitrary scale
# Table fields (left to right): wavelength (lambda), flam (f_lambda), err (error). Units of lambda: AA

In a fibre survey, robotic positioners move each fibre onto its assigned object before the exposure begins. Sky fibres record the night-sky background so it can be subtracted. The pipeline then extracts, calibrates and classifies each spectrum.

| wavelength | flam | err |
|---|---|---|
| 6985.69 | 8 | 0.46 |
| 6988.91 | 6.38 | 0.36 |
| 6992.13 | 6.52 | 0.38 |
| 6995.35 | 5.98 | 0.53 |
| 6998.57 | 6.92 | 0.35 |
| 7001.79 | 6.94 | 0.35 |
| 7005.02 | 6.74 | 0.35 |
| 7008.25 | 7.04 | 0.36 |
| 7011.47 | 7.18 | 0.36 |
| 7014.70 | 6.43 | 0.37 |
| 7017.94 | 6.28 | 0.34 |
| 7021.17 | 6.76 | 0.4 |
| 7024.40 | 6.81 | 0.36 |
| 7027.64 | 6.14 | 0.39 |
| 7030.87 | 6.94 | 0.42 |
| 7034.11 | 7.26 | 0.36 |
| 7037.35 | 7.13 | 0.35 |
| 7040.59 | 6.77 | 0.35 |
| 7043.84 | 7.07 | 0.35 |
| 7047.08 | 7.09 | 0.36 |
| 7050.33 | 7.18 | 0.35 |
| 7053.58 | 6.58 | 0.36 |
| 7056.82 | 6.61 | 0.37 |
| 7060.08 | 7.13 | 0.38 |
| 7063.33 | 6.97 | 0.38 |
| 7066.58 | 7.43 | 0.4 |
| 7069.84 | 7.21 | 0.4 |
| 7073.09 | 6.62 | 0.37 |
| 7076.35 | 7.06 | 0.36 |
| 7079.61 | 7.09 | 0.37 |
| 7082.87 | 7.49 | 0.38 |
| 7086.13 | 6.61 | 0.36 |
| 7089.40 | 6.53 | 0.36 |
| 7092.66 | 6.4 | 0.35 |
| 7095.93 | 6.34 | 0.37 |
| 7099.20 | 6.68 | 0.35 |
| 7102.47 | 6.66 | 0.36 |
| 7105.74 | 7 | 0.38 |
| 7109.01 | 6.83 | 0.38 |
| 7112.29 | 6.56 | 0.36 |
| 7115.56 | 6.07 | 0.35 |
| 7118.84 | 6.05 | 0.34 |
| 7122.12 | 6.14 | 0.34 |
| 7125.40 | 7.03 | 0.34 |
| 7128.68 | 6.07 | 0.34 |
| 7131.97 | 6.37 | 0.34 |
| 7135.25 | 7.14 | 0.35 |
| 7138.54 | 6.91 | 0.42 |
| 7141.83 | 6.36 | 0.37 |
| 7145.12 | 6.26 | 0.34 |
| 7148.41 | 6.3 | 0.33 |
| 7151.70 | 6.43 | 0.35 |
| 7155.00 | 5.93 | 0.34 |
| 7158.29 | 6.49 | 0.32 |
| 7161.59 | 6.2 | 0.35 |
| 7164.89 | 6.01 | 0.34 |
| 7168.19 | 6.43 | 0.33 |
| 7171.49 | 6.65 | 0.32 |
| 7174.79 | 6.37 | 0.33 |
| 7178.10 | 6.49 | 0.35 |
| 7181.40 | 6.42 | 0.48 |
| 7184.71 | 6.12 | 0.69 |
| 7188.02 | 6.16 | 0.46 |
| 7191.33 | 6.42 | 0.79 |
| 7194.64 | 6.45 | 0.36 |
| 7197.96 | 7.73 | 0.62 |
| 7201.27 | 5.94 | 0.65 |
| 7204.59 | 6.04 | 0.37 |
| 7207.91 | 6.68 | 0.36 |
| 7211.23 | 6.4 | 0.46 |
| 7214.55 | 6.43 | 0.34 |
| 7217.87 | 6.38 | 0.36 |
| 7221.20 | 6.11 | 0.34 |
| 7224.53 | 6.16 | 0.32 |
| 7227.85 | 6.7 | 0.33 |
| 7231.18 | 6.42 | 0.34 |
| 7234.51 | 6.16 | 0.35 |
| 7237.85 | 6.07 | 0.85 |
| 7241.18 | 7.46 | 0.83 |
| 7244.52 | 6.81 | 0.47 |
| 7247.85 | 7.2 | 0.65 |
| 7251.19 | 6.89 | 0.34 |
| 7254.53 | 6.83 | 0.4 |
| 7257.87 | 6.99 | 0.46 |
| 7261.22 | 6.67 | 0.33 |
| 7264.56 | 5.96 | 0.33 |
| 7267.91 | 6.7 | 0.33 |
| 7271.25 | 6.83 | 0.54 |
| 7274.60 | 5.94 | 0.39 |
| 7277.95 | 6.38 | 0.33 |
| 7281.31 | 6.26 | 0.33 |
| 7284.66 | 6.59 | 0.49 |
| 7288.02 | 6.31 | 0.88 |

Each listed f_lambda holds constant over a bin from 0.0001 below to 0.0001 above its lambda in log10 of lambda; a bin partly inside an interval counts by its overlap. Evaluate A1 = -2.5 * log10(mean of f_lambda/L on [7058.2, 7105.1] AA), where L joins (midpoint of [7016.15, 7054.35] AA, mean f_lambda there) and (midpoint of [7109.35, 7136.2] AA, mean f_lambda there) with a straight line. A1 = -0.040 mag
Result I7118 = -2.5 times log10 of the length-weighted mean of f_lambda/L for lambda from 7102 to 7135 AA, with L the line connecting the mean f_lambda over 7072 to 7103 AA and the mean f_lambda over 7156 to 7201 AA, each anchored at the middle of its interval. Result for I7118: 0.02 mag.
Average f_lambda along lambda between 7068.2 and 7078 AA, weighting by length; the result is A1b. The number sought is 6.96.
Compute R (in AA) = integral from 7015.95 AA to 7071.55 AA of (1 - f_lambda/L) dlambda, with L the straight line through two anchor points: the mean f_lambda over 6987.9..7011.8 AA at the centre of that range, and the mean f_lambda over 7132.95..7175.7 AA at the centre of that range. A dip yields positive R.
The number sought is -2.4 AA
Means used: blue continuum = 6.7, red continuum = 6.42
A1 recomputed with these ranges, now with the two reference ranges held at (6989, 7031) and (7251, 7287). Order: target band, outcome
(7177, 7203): 0.02 mag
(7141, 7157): 0.06 mag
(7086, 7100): 0.02 mag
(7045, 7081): -0.06 mag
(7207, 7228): 0.03 mag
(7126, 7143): 0.00 mag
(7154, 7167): 0.07 mag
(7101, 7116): -0.01 mag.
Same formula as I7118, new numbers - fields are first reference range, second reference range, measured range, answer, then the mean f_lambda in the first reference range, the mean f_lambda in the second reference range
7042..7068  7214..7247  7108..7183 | 0.05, 7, 6.49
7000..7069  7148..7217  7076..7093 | -0.03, 6.88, 6.39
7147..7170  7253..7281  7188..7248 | -0.02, 6.26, 6.52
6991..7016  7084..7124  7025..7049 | -0.04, 6.73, 6.5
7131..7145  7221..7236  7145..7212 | 0.02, 6.66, 6.33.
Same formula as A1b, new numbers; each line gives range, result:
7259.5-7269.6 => 6.45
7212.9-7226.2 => 6.27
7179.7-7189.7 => 6.24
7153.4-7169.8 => 6.21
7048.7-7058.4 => 6.79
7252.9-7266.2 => 6.61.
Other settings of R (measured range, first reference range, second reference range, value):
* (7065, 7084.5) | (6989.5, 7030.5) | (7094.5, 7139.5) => -1.65 AA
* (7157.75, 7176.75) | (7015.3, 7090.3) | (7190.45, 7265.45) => 0.94 AA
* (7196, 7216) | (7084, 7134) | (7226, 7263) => 0.41 AA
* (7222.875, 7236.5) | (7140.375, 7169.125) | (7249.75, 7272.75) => 0.44 AA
